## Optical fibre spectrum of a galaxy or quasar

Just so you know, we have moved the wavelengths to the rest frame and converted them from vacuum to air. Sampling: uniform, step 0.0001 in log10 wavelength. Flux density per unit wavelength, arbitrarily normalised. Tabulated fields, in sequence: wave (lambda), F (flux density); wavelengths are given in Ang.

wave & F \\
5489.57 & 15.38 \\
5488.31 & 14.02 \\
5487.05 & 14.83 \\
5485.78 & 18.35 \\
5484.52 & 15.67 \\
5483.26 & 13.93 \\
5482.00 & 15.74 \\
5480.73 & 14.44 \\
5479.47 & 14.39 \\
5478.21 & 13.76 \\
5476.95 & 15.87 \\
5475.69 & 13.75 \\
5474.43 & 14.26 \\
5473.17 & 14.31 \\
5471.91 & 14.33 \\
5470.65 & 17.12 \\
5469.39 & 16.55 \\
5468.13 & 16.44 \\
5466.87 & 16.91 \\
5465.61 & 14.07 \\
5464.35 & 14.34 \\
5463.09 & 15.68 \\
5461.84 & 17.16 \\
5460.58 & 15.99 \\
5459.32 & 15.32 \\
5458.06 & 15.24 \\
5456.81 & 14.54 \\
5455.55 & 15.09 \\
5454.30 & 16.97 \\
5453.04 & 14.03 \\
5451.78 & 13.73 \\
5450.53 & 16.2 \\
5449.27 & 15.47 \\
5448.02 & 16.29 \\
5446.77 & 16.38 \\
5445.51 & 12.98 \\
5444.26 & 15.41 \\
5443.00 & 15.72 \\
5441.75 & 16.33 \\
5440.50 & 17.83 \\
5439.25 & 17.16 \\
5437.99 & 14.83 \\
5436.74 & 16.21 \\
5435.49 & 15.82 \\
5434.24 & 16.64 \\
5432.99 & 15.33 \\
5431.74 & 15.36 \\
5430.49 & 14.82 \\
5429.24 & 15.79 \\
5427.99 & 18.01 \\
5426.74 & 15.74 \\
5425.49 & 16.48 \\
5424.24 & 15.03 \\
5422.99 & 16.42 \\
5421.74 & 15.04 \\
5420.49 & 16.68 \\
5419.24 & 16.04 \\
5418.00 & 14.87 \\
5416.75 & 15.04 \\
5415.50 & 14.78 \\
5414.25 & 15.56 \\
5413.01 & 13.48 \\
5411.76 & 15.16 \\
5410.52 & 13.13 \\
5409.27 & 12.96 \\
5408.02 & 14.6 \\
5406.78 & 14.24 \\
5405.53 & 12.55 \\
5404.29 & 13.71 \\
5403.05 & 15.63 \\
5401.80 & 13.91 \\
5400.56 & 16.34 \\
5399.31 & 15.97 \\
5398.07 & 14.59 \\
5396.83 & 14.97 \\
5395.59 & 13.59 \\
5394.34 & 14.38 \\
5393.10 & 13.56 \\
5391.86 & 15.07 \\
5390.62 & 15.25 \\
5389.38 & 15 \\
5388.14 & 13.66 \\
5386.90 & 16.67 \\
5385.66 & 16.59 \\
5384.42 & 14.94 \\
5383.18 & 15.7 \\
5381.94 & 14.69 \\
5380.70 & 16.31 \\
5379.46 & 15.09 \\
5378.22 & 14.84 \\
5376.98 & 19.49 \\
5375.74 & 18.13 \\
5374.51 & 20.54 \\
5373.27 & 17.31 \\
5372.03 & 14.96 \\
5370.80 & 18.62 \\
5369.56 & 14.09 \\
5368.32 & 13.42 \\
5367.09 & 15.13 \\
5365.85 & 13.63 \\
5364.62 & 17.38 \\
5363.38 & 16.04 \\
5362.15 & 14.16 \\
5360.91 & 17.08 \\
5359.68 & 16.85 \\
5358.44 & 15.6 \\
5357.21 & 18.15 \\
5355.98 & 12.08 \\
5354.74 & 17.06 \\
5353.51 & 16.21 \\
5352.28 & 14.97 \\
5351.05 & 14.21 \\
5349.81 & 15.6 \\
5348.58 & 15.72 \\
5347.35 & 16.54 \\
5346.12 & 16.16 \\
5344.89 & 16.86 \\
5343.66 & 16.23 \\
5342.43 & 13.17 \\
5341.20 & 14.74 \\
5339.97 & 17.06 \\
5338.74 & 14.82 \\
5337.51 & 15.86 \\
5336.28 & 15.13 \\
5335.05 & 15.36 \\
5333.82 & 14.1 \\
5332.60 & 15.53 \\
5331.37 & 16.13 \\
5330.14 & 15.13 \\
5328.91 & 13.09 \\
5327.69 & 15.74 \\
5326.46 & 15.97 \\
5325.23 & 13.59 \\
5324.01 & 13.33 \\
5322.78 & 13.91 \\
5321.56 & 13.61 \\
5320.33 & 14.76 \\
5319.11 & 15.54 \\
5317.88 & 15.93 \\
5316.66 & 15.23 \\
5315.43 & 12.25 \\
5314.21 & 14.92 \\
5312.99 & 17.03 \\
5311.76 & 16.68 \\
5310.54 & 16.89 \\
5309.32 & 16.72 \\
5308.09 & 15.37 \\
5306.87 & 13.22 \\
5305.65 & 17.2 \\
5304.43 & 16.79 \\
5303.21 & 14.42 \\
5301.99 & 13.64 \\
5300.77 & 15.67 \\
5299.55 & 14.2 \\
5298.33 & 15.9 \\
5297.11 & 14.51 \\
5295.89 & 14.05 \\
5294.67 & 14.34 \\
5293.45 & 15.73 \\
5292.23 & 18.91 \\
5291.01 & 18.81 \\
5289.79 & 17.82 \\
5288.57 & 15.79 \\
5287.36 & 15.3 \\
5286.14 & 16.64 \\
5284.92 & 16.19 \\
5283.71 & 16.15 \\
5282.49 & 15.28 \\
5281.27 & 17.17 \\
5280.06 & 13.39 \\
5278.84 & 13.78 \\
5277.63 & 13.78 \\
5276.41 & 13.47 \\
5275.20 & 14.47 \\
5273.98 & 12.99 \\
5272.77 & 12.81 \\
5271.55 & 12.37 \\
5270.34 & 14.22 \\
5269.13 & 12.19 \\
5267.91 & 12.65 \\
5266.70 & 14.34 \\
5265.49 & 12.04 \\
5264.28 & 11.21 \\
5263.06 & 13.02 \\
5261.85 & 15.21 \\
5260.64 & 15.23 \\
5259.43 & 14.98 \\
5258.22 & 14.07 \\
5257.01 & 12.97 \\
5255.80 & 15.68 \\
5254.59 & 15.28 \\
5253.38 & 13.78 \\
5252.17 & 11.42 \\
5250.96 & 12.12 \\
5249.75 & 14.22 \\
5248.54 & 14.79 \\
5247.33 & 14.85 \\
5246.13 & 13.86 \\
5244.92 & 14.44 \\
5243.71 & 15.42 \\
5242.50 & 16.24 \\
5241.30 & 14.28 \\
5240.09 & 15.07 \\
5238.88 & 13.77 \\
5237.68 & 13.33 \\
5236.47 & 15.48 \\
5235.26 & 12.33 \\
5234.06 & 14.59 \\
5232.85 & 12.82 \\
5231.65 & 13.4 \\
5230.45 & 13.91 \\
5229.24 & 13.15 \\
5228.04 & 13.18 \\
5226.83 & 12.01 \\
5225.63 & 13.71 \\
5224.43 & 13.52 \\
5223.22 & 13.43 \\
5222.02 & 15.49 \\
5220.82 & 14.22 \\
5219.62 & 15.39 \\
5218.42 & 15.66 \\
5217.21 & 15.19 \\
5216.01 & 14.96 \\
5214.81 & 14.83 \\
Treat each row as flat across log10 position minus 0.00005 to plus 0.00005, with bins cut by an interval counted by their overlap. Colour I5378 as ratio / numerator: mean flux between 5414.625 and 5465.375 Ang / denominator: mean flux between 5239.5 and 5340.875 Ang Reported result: 1.1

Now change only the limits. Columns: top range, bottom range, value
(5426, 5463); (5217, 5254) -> 1.12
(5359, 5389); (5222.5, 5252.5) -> 1.16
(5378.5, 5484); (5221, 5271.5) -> 1.10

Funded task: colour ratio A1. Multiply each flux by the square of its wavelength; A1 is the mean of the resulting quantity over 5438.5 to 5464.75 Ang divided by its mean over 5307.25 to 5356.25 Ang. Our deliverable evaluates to 1.1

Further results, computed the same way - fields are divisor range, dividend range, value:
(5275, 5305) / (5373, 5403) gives 1.05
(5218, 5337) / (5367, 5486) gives 1.12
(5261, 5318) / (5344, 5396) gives 1.09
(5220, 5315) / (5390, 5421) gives 1.06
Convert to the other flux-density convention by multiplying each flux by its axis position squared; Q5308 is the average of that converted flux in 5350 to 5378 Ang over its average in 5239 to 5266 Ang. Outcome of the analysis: 1.19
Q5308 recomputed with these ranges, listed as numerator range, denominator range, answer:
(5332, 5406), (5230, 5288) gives 1.15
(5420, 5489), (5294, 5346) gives 1.08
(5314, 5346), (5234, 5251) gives 1.07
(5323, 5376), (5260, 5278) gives 1.21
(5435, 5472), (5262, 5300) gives 1.14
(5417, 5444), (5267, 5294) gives 1.13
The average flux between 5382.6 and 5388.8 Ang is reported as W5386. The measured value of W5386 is 15.5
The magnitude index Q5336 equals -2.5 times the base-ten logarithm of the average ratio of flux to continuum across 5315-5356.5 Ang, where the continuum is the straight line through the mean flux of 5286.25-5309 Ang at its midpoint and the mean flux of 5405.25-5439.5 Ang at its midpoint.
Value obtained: 0.03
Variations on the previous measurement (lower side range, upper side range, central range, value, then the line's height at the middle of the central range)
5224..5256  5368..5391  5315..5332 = 0.046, 15.2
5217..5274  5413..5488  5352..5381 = -0.091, 14.8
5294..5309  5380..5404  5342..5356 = -0.038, 15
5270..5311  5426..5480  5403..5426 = 0.049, 15.5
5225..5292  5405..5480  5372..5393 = -0.078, 15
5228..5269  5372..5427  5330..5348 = -0.057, 14.7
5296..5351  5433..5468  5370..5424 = 0.009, 15.5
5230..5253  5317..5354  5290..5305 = -0.067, 14.7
